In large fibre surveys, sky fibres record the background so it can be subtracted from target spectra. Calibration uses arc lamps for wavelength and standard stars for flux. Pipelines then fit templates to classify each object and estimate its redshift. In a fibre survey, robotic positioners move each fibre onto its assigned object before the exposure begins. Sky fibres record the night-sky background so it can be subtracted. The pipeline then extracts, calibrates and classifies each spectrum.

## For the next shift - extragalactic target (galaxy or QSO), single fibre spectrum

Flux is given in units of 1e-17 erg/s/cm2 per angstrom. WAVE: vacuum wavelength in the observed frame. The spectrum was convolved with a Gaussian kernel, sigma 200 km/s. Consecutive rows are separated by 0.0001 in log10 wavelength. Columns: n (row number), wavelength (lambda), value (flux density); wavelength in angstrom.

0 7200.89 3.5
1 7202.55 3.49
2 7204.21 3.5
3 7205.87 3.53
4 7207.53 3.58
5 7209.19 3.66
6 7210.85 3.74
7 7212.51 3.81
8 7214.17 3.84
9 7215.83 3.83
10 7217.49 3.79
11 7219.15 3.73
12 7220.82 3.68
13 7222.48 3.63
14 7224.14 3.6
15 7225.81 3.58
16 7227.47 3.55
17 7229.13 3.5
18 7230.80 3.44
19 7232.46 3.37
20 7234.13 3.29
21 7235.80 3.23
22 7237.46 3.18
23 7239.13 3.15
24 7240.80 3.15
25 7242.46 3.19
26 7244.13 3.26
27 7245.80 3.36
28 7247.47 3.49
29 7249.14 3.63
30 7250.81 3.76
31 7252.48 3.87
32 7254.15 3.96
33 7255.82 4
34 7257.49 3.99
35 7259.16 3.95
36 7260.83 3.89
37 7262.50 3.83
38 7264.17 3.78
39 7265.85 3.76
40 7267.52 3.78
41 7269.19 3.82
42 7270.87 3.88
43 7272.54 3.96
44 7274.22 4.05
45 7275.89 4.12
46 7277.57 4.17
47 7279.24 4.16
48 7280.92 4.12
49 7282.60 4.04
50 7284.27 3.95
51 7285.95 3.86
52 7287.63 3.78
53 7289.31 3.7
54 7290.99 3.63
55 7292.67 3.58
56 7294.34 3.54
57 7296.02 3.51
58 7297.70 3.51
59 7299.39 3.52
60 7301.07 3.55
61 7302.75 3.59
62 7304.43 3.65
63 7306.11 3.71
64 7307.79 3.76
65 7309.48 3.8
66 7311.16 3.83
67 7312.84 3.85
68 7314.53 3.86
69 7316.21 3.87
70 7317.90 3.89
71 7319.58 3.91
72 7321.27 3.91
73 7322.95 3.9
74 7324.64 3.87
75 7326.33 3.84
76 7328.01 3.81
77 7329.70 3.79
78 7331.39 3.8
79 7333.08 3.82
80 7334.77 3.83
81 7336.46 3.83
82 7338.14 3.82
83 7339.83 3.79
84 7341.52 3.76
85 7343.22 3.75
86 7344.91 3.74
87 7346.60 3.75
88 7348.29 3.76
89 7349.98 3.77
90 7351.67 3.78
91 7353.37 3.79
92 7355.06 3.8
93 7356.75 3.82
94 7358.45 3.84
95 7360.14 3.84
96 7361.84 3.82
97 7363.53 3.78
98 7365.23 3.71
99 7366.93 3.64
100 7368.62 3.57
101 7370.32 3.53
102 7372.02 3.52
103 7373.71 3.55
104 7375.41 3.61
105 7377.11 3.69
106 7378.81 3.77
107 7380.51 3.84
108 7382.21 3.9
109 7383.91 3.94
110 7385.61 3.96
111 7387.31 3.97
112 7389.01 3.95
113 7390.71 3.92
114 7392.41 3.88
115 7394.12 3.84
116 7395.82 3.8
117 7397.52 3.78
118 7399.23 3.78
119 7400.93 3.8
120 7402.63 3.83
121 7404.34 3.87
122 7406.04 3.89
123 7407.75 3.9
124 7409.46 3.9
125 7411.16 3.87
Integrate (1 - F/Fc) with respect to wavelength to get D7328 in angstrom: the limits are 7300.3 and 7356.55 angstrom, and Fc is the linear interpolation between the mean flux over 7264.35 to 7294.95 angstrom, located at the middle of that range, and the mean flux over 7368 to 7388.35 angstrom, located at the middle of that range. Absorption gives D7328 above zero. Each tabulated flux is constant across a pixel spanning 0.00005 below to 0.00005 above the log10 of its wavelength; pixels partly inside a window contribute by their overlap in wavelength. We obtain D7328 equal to 0.3 angstrom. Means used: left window 3.88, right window 3.74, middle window 3.79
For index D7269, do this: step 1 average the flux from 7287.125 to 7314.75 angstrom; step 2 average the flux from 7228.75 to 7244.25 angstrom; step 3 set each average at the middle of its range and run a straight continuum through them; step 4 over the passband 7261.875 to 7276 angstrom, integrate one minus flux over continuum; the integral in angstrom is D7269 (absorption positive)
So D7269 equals -1.7 angstrom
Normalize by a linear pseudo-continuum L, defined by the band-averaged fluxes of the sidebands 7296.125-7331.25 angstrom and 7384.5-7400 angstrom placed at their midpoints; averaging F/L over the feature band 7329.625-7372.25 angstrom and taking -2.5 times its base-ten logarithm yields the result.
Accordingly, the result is 0.02 mag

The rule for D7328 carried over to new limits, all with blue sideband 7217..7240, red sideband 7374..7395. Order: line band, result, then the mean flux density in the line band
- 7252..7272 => -1.82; 3.88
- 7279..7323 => -1.48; 3.77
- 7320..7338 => -0.61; 3.84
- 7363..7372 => 0.42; 3.63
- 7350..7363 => -0.10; 3.81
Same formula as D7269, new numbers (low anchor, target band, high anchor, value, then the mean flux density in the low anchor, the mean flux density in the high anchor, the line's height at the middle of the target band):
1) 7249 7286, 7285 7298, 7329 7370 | 0.81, 3.94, 3.77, 3.89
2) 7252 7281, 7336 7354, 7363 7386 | -0.01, 3.95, 3.71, 3.77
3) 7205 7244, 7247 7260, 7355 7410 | -0.99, 3.52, 3.79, 3.57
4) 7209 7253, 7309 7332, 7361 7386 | -1.31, 3.53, 3.72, 3.65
